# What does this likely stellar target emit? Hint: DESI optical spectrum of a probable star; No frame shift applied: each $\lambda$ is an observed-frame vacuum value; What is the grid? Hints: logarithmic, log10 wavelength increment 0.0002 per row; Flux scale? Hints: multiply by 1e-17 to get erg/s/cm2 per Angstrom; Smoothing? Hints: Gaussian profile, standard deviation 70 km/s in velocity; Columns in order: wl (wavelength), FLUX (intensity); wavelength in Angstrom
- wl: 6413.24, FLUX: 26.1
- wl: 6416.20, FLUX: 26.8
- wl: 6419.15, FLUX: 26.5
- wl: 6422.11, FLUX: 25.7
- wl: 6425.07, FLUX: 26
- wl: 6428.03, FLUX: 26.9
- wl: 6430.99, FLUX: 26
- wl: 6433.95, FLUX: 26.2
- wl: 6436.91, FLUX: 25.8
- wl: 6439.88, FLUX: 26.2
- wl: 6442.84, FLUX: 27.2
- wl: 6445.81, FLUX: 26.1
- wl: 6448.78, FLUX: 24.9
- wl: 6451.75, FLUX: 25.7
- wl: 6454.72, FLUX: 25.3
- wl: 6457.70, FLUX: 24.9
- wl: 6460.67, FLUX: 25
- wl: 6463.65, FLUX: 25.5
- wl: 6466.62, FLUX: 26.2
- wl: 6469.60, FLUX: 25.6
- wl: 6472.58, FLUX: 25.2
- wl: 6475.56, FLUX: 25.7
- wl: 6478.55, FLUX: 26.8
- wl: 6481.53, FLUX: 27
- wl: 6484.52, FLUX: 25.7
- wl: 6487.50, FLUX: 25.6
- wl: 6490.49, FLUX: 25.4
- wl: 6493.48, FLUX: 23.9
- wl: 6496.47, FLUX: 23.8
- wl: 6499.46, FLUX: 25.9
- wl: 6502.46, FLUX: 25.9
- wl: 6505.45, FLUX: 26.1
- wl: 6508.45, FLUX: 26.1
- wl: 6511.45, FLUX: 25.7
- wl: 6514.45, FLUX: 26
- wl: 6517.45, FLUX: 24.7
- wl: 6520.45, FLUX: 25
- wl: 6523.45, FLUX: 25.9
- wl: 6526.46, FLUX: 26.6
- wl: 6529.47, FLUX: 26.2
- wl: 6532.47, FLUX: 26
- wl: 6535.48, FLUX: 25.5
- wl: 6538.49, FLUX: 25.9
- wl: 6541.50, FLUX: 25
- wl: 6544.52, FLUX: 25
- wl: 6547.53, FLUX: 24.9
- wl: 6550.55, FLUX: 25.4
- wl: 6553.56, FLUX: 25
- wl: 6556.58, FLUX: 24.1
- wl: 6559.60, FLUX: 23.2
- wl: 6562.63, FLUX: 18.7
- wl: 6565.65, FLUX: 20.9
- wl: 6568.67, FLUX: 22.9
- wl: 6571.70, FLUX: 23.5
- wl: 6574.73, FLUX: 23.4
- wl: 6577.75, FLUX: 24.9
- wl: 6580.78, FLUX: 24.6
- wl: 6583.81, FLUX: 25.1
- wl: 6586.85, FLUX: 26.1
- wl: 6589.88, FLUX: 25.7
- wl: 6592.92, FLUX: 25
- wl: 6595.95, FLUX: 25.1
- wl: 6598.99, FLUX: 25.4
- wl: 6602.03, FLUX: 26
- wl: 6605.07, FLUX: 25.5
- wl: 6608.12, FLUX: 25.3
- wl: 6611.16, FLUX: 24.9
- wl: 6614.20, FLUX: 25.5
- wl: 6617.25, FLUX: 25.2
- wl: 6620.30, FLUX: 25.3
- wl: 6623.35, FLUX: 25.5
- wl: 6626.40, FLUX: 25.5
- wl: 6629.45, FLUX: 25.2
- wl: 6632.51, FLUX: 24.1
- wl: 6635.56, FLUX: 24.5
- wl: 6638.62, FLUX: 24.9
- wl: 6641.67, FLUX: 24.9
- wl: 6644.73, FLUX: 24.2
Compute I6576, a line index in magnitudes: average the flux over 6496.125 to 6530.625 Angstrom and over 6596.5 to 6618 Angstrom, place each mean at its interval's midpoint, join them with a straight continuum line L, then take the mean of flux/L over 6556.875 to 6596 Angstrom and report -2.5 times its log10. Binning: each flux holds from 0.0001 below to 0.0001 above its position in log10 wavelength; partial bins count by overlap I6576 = 0.08 mag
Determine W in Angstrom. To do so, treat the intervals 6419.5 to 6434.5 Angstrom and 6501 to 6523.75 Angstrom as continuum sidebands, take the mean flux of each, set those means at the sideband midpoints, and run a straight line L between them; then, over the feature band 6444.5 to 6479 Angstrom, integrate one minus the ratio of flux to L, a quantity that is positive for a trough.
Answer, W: 0.6 Angstrom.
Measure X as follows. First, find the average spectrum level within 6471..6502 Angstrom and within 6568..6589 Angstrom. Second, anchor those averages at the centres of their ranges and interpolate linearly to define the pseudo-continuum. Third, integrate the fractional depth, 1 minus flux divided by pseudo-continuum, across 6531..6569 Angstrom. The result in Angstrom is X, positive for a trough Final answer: 1.1 Angstrom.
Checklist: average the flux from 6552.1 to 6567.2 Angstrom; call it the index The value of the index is 22.4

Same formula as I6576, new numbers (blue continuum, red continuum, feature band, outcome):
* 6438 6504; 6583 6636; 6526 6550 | -0.005 mag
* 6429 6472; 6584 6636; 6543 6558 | 0.025 mag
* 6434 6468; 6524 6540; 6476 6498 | 0.017 mag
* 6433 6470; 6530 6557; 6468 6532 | -0.007 mag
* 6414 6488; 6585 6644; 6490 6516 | 0.013 mag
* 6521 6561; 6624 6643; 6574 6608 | -0.006 mag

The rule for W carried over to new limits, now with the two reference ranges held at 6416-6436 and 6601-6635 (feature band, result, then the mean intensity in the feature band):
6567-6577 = 0.84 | 23.4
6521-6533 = -0.17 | 26.1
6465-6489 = 0.02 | 26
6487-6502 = 0.55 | 24.9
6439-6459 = 0.30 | 25.7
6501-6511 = -0.06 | 26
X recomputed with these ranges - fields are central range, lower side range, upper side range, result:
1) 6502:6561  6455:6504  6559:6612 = -1.23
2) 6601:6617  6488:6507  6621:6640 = -0.26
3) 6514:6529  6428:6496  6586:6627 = -0.03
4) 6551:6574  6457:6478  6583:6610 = 2.45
